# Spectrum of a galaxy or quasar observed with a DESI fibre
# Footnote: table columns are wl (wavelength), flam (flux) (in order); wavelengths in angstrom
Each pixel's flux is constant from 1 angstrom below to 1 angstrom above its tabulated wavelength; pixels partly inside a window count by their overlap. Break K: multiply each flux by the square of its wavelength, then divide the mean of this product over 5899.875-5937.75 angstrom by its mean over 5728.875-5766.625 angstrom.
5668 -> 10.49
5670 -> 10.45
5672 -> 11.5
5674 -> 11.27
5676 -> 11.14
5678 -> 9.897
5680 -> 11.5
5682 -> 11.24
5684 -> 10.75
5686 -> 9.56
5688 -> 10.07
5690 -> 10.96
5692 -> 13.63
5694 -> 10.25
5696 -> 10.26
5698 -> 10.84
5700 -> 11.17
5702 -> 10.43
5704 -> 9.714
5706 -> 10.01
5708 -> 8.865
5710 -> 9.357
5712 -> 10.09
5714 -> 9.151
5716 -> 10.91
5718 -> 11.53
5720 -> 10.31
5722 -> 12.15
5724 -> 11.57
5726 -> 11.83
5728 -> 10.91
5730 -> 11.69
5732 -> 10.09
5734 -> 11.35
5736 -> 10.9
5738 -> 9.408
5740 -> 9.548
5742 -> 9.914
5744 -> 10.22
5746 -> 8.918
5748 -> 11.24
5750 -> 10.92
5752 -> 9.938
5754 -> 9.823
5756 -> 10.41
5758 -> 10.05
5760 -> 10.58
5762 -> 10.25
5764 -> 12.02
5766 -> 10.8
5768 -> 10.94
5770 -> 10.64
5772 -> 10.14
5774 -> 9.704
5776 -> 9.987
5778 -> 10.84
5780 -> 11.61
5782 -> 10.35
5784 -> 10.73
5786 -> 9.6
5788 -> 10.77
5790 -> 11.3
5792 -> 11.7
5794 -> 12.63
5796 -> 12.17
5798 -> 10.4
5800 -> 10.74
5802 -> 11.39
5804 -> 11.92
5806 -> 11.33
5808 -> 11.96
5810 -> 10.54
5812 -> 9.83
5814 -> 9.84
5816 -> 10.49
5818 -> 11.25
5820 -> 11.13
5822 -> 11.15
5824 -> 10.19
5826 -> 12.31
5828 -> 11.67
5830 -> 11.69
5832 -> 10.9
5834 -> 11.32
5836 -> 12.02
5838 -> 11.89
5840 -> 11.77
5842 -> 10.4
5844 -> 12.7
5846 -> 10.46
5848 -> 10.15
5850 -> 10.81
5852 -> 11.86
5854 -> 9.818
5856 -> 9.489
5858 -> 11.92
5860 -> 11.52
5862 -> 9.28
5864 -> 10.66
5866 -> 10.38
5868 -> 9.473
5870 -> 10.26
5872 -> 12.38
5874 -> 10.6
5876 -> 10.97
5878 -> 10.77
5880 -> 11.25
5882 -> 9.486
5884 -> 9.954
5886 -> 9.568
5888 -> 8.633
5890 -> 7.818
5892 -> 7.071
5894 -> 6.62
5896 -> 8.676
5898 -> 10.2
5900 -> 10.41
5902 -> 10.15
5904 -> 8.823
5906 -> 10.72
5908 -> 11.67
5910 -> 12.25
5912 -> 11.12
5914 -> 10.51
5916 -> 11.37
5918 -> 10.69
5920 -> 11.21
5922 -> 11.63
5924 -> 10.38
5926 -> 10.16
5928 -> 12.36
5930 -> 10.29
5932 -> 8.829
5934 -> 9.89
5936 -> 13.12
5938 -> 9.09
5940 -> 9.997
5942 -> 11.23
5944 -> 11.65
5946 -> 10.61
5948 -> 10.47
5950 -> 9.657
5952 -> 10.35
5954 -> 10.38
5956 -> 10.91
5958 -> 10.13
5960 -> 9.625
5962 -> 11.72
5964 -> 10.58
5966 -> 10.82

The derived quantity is 1.1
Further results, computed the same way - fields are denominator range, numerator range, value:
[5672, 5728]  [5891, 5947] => 1.05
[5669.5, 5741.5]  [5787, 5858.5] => 1.09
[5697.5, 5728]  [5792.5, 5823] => 1.09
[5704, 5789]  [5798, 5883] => 1.08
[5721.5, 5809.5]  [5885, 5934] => 0.98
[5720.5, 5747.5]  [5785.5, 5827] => 1.07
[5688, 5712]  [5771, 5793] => 1.04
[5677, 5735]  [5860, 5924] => 1.01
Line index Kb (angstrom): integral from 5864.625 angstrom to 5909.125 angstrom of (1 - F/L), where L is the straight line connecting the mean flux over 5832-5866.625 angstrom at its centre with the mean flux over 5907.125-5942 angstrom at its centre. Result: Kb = 4.45 angstrom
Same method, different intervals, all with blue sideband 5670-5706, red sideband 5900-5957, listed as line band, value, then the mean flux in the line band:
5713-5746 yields 0.4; 10.7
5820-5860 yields -1.7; 11.2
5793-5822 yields -1.0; 11.1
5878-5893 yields 2.1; 9.22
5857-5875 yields 0.0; 10.7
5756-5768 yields 0.0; 10.7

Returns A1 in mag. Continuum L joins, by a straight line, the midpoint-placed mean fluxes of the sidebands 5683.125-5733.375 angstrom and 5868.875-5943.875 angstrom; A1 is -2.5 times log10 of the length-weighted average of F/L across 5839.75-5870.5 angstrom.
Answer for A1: -0.029 mag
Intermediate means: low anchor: 10.6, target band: 10.7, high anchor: 10.3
